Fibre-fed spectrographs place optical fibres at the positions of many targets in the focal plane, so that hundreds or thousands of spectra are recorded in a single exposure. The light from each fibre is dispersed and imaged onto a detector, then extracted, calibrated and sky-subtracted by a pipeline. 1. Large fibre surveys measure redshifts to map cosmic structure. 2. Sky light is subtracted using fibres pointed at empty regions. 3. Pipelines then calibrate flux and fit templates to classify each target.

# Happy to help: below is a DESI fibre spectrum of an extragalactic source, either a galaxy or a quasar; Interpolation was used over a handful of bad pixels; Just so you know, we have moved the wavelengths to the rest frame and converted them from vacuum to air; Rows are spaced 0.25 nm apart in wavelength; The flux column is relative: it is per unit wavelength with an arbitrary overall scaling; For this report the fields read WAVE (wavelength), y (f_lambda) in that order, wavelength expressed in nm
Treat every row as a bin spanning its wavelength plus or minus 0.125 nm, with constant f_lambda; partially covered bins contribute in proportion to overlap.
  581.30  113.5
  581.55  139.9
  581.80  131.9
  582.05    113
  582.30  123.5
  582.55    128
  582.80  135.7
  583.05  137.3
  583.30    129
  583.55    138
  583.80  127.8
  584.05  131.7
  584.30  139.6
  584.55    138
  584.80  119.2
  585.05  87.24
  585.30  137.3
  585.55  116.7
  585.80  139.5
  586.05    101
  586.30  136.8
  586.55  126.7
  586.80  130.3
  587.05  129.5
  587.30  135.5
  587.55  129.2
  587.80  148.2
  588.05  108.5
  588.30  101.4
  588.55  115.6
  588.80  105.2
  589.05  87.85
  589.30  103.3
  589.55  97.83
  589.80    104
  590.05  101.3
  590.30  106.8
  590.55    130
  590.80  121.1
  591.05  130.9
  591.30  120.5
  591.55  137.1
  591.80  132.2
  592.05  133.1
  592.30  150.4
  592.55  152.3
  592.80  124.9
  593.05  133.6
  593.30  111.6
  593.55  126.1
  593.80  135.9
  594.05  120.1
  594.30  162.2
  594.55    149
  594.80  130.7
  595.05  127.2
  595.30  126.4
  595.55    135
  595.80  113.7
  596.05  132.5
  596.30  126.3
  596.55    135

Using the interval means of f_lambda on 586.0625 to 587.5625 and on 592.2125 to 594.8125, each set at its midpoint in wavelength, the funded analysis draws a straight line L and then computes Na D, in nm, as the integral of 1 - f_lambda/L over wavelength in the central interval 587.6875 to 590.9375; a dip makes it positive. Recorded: 0.54 nm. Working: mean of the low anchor 129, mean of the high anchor 136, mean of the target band 110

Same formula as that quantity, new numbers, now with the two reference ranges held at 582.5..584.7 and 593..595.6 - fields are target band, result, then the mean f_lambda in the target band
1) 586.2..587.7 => 0.022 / 132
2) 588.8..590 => 0.306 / 99.2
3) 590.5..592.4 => 0.015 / 132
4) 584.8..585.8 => 0.120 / 118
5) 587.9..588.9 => 0.184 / 109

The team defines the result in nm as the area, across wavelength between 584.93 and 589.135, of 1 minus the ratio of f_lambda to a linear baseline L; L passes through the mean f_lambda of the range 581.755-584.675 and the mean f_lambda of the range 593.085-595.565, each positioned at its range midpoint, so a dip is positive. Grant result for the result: 0.36 nm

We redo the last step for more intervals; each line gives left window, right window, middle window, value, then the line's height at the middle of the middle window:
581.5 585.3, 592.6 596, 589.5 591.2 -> 0.21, 130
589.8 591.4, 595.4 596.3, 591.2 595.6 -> -0.41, 122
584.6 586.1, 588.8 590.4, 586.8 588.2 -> -0.26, 109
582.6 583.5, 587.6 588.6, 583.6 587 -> 0.04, 127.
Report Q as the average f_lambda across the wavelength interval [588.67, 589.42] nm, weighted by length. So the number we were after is 98.9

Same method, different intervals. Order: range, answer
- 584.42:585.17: 115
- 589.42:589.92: 101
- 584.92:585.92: 120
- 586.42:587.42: 131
